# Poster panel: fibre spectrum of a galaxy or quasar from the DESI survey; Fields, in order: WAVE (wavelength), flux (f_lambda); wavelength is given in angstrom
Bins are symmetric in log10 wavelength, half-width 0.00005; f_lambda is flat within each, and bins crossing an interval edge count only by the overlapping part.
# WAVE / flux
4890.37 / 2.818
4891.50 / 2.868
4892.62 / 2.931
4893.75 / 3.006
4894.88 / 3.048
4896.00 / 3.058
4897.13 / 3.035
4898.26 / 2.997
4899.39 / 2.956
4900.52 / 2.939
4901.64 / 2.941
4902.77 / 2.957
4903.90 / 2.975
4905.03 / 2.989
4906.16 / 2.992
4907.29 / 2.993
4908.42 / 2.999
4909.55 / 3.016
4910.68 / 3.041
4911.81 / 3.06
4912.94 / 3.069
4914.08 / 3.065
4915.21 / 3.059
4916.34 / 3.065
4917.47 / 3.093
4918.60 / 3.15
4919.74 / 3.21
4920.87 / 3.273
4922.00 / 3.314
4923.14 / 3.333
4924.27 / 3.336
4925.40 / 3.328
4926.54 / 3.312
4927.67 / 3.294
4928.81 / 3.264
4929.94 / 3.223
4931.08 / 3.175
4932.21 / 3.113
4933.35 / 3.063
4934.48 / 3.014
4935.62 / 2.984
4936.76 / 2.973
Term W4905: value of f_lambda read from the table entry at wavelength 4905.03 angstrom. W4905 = 2.989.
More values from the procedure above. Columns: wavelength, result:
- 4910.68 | 3.041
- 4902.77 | 2.957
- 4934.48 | 3.014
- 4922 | 3.314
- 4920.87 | 3.273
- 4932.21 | 3.113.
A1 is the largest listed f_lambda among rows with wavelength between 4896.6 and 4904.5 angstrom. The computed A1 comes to 3.035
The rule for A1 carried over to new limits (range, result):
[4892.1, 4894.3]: 3.006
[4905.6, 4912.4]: 3.06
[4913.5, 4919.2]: 3.15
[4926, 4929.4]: 3.312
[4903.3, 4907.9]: 2.993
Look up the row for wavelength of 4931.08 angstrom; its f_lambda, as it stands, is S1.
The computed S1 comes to 3.175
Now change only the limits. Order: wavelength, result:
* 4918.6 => 3.15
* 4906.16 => 2.992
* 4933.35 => 3.063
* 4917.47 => 3.093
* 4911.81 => 3.06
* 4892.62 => 2.931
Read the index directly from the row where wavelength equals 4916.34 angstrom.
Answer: 3.065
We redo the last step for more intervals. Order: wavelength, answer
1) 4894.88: 3.048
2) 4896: 3.058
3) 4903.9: 2.975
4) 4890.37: 2.818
